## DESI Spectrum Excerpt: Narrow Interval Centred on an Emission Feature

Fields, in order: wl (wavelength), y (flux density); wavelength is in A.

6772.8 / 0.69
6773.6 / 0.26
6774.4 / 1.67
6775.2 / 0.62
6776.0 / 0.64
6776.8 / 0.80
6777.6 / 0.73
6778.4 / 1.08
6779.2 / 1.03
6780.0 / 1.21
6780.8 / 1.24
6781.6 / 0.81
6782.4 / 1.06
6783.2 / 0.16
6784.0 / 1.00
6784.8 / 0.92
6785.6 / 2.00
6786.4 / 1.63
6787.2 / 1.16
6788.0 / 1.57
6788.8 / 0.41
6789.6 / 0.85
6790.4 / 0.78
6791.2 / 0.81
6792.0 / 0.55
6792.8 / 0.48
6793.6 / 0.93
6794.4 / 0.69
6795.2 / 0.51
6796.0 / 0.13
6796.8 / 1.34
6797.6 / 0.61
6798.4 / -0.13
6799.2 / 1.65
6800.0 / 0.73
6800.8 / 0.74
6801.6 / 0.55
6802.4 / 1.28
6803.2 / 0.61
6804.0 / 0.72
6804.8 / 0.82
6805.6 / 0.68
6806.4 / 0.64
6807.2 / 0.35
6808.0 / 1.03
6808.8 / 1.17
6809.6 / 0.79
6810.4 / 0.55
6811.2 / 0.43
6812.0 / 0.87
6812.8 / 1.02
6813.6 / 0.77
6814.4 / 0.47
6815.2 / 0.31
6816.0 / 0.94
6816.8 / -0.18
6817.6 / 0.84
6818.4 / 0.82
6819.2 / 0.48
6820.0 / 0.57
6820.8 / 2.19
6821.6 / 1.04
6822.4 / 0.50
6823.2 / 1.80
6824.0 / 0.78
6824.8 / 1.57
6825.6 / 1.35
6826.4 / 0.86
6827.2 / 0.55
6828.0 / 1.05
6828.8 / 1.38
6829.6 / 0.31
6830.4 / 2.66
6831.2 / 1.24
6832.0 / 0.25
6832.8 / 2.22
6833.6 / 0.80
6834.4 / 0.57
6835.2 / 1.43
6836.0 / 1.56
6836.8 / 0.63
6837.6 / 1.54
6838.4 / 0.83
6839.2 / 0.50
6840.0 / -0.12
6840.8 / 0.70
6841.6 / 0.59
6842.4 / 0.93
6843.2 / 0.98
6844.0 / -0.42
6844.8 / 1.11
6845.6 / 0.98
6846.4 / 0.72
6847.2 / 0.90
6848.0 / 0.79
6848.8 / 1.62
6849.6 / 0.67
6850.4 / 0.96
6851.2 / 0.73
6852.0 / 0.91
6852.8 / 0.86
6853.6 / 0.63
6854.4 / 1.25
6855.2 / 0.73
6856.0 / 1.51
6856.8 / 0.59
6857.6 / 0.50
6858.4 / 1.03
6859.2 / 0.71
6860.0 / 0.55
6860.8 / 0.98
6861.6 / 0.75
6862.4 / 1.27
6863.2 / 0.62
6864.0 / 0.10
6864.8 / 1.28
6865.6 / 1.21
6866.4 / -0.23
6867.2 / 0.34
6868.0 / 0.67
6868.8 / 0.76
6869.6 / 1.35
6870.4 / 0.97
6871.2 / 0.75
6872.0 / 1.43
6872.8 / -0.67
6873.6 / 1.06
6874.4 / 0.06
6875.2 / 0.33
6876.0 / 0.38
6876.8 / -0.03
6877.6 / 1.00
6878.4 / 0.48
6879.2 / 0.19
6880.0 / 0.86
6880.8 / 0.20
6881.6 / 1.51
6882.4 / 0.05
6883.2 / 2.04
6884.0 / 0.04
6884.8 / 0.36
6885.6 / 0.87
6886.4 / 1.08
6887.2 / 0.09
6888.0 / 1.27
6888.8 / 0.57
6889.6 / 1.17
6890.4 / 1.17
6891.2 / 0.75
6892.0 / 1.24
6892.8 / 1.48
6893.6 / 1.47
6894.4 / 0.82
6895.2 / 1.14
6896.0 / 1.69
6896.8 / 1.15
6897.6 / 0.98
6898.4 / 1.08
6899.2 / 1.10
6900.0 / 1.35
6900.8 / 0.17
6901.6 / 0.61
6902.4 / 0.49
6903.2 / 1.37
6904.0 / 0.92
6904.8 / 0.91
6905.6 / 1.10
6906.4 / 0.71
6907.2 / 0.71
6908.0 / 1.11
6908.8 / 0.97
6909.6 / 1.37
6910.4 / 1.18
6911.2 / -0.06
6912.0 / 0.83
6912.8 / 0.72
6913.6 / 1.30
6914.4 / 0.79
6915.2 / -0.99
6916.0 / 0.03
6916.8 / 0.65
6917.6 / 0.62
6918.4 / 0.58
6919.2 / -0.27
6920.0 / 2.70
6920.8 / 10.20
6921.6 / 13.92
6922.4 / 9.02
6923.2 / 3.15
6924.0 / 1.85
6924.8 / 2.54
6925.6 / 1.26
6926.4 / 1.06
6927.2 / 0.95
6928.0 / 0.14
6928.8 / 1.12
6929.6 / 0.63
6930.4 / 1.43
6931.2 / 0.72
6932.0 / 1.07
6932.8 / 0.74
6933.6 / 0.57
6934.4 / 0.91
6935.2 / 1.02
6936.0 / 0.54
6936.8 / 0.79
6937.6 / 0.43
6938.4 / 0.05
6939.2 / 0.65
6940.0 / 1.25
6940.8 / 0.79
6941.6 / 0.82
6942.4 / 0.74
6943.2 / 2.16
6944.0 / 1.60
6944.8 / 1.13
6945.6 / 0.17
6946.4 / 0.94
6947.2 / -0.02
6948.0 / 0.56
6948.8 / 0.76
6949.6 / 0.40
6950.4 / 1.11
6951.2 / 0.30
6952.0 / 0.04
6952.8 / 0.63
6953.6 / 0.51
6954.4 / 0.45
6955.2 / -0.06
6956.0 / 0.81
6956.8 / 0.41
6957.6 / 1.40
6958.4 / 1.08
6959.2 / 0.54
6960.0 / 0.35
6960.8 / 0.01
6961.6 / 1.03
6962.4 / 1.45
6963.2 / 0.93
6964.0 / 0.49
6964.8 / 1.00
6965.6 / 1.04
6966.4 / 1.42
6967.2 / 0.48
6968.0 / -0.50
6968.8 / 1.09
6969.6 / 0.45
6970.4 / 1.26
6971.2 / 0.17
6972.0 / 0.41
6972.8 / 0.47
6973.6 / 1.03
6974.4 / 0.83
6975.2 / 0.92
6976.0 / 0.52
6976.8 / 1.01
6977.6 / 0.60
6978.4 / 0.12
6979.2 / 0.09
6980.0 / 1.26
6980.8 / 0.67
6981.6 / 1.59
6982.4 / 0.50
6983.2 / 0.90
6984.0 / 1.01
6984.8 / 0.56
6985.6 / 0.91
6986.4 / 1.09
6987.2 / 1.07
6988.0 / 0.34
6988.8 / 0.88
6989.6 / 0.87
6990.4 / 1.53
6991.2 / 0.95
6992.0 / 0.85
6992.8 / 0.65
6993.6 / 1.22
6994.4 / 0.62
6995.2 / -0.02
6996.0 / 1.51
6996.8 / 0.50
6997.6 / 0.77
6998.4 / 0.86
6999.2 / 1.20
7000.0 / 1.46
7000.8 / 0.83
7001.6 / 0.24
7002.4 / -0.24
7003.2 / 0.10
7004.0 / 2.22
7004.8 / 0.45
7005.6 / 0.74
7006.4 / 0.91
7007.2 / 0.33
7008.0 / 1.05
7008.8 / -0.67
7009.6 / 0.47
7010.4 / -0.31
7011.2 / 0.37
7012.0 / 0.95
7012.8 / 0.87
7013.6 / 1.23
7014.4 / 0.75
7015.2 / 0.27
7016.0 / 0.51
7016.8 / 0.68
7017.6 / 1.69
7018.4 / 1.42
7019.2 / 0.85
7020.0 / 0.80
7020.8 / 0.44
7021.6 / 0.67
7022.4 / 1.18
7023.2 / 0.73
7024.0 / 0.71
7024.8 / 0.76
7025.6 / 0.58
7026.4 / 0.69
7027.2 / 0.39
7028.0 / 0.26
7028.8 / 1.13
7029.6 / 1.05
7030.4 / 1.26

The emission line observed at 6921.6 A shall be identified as H-alpha 6563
